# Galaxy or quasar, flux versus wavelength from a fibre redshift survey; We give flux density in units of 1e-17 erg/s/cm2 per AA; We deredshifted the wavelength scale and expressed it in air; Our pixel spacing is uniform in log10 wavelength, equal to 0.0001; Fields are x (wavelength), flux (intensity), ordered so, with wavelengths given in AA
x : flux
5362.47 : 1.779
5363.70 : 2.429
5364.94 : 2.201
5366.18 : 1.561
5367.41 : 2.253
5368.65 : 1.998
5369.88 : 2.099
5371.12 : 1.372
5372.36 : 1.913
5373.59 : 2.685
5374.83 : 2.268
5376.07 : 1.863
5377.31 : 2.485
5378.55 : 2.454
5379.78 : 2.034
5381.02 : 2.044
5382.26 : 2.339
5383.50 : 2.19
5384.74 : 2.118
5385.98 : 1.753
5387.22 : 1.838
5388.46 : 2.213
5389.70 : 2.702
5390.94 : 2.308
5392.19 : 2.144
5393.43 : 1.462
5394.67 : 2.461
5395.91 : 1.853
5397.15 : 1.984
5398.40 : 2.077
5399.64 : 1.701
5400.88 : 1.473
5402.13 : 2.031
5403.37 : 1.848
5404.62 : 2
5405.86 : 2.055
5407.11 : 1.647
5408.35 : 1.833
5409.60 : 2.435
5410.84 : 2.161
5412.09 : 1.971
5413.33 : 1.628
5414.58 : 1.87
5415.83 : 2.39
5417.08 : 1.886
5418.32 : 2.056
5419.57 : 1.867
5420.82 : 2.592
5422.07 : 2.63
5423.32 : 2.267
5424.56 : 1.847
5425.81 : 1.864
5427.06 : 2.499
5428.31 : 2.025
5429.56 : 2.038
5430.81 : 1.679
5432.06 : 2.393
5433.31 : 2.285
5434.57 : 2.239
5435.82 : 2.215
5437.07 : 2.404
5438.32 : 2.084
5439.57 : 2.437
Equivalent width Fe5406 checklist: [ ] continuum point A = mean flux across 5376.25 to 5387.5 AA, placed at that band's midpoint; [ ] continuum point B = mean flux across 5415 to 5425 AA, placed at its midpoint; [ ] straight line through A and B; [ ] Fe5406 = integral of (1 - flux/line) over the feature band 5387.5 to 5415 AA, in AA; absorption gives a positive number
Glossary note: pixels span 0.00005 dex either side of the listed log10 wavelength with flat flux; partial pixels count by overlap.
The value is 2.2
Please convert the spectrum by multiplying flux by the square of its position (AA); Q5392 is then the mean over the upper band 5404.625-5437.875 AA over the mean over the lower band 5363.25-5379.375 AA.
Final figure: 1.01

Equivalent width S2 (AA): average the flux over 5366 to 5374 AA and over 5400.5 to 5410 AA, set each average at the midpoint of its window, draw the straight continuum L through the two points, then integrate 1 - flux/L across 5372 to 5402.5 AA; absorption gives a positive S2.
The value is -2.25 AA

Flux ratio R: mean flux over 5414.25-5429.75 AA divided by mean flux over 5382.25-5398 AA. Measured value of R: 1.0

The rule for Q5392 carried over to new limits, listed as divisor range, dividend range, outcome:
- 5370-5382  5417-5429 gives 1.04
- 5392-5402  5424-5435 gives 1.12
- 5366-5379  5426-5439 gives 1.06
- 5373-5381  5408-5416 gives 0.90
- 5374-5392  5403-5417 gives 0.91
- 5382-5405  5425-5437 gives 1.08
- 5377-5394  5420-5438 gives 1.05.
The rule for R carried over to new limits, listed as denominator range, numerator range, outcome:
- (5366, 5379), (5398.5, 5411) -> 0.91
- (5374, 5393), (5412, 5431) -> 0.95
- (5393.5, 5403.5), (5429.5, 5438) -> 1.15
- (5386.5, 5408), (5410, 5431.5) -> 1.05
